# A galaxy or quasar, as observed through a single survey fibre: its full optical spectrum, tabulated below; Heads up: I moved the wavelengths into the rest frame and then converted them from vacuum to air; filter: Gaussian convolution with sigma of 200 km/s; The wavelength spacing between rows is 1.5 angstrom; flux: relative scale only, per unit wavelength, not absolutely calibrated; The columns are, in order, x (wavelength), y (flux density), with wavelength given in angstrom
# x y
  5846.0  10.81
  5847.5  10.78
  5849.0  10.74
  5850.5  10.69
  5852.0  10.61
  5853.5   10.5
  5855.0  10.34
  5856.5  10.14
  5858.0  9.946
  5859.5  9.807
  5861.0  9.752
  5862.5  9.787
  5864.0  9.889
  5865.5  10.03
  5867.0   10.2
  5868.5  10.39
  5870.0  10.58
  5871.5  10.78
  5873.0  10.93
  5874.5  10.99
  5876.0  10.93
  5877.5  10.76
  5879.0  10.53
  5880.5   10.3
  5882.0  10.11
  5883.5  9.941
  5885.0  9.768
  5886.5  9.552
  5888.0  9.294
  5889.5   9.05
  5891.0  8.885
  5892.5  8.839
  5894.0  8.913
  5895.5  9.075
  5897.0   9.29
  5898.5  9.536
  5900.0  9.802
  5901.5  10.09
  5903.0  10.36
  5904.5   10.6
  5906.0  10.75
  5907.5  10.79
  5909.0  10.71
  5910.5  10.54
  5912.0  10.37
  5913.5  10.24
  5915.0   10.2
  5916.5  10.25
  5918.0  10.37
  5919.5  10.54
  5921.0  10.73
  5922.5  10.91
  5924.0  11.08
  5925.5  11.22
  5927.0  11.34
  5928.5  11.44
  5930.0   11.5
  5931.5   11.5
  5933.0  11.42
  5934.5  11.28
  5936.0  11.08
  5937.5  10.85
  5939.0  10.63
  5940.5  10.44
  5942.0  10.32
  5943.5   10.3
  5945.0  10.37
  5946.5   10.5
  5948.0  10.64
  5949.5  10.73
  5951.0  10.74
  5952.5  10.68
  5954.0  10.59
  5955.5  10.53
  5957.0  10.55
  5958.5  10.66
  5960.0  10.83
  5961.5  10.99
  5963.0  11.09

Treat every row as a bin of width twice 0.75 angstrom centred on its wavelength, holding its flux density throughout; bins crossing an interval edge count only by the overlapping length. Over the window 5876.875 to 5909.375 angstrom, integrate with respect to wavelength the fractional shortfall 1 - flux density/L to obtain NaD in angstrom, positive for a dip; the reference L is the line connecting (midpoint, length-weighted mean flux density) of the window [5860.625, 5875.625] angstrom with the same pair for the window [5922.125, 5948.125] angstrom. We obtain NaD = 2.25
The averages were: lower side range 10.4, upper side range 10.9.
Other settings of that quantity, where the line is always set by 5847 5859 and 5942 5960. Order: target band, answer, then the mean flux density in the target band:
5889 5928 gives 1.2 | 10.2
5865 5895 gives 1.3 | 10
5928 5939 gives -0.7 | 11.2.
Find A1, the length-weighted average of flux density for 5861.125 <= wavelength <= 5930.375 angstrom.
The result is 10.3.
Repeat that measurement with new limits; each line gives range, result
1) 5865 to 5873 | 10.5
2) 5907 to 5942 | 10.8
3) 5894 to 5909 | 10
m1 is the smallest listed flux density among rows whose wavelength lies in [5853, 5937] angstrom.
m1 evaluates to 8.839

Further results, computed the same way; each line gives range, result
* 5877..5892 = 8.885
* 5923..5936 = 11.08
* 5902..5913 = 10.36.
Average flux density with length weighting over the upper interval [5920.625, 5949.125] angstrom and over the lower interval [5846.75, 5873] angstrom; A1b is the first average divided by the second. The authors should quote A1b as 1.1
